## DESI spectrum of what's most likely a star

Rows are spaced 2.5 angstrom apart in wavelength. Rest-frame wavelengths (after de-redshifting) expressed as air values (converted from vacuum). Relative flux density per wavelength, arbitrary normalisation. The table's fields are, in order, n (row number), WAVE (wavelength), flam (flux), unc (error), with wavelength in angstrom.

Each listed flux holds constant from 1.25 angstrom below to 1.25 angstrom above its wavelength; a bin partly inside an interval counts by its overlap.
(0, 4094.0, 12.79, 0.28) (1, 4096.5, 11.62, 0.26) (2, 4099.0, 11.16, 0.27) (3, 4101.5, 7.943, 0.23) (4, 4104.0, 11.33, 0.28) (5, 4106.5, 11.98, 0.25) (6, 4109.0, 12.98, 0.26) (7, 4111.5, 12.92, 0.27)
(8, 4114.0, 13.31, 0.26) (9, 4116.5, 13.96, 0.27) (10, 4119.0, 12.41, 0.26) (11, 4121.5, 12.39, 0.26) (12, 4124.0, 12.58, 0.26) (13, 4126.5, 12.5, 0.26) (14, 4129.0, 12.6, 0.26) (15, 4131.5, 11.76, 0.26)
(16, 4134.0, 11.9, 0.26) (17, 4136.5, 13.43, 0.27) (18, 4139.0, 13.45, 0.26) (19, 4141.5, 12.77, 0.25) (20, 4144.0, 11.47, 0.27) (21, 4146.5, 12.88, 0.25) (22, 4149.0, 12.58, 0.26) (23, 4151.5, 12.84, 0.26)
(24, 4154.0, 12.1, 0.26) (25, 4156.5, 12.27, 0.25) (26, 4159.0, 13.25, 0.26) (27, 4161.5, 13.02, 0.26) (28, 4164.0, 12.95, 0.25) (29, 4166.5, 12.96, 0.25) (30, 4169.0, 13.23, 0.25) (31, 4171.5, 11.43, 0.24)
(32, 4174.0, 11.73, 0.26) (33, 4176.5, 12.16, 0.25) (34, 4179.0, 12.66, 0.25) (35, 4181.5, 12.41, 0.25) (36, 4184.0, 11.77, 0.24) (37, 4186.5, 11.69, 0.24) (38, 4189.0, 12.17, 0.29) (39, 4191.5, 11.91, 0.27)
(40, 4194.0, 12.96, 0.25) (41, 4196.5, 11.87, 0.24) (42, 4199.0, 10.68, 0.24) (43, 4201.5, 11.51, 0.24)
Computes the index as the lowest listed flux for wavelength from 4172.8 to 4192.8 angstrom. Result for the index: 11.69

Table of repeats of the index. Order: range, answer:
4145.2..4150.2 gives 12.58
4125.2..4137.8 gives 11.76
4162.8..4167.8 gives 12.95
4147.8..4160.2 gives 12.1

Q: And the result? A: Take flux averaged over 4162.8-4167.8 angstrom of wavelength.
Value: 13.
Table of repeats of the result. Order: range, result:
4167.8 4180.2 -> 12.2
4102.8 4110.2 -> 12.1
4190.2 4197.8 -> 12.2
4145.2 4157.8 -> 12.5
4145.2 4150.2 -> 12.7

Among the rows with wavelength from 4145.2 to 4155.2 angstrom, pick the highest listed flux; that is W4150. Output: 12.88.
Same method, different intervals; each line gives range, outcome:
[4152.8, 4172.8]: 13.25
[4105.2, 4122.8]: 13.96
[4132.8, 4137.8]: 13.43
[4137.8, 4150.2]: 13.45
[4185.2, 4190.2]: 12.17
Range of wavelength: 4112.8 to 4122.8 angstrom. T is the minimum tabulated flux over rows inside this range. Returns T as 12.39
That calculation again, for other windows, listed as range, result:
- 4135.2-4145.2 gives 11.47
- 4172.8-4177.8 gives 11.73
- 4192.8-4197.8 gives 11.87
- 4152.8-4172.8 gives 11.43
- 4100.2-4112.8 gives 7.943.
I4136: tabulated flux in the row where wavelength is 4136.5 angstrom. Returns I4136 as 13.43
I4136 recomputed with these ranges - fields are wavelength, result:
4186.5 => 11.69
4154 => 12.1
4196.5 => 11.87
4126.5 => 12.5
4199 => 10.68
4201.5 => 11.51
